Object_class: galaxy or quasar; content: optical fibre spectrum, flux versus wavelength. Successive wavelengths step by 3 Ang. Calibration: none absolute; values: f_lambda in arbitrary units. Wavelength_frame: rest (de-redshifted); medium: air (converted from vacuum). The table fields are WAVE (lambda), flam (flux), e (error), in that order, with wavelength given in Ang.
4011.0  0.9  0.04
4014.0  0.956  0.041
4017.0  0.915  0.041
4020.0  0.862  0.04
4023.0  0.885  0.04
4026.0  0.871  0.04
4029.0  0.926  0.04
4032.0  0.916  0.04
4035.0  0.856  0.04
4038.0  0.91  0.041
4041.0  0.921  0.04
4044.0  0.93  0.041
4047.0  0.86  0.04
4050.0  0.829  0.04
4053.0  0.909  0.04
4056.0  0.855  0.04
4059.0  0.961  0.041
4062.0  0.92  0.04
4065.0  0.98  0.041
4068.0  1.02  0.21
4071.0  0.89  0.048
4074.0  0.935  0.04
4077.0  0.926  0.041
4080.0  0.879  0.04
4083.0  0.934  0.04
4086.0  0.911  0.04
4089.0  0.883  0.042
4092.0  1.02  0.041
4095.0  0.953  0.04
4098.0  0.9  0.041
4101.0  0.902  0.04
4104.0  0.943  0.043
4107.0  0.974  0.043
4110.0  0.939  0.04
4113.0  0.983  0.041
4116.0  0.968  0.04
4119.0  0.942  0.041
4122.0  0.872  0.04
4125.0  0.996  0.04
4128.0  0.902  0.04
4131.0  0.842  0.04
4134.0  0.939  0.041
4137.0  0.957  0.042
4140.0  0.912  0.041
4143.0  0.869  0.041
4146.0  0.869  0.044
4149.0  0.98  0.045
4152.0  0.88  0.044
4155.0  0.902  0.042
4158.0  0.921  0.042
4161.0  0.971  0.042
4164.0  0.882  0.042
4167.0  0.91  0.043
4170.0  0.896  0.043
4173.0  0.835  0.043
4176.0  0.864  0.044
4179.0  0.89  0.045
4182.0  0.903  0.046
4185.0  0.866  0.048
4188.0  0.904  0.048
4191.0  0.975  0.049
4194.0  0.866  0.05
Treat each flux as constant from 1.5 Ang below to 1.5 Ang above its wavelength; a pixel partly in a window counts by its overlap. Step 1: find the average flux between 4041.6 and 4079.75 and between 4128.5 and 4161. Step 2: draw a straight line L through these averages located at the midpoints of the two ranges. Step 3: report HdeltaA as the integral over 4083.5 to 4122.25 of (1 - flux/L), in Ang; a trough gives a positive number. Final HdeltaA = -1.12 Ang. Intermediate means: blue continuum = 0.917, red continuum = 0.91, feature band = 0.94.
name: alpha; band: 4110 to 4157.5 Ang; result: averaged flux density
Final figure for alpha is 0.921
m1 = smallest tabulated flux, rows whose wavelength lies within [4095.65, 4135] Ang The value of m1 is 0.842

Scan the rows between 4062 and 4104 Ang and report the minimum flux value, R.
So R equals 0.879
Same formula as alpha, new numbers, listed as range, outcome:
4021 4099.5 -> 0.914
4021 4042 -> 0.896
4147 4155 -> 0.921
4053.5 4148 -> 0.928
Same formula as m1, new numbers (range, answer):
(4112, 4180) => 0.835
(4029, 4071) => 0.829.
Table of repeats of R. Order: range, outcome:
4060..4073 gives 0.89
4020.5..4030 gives 0.871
